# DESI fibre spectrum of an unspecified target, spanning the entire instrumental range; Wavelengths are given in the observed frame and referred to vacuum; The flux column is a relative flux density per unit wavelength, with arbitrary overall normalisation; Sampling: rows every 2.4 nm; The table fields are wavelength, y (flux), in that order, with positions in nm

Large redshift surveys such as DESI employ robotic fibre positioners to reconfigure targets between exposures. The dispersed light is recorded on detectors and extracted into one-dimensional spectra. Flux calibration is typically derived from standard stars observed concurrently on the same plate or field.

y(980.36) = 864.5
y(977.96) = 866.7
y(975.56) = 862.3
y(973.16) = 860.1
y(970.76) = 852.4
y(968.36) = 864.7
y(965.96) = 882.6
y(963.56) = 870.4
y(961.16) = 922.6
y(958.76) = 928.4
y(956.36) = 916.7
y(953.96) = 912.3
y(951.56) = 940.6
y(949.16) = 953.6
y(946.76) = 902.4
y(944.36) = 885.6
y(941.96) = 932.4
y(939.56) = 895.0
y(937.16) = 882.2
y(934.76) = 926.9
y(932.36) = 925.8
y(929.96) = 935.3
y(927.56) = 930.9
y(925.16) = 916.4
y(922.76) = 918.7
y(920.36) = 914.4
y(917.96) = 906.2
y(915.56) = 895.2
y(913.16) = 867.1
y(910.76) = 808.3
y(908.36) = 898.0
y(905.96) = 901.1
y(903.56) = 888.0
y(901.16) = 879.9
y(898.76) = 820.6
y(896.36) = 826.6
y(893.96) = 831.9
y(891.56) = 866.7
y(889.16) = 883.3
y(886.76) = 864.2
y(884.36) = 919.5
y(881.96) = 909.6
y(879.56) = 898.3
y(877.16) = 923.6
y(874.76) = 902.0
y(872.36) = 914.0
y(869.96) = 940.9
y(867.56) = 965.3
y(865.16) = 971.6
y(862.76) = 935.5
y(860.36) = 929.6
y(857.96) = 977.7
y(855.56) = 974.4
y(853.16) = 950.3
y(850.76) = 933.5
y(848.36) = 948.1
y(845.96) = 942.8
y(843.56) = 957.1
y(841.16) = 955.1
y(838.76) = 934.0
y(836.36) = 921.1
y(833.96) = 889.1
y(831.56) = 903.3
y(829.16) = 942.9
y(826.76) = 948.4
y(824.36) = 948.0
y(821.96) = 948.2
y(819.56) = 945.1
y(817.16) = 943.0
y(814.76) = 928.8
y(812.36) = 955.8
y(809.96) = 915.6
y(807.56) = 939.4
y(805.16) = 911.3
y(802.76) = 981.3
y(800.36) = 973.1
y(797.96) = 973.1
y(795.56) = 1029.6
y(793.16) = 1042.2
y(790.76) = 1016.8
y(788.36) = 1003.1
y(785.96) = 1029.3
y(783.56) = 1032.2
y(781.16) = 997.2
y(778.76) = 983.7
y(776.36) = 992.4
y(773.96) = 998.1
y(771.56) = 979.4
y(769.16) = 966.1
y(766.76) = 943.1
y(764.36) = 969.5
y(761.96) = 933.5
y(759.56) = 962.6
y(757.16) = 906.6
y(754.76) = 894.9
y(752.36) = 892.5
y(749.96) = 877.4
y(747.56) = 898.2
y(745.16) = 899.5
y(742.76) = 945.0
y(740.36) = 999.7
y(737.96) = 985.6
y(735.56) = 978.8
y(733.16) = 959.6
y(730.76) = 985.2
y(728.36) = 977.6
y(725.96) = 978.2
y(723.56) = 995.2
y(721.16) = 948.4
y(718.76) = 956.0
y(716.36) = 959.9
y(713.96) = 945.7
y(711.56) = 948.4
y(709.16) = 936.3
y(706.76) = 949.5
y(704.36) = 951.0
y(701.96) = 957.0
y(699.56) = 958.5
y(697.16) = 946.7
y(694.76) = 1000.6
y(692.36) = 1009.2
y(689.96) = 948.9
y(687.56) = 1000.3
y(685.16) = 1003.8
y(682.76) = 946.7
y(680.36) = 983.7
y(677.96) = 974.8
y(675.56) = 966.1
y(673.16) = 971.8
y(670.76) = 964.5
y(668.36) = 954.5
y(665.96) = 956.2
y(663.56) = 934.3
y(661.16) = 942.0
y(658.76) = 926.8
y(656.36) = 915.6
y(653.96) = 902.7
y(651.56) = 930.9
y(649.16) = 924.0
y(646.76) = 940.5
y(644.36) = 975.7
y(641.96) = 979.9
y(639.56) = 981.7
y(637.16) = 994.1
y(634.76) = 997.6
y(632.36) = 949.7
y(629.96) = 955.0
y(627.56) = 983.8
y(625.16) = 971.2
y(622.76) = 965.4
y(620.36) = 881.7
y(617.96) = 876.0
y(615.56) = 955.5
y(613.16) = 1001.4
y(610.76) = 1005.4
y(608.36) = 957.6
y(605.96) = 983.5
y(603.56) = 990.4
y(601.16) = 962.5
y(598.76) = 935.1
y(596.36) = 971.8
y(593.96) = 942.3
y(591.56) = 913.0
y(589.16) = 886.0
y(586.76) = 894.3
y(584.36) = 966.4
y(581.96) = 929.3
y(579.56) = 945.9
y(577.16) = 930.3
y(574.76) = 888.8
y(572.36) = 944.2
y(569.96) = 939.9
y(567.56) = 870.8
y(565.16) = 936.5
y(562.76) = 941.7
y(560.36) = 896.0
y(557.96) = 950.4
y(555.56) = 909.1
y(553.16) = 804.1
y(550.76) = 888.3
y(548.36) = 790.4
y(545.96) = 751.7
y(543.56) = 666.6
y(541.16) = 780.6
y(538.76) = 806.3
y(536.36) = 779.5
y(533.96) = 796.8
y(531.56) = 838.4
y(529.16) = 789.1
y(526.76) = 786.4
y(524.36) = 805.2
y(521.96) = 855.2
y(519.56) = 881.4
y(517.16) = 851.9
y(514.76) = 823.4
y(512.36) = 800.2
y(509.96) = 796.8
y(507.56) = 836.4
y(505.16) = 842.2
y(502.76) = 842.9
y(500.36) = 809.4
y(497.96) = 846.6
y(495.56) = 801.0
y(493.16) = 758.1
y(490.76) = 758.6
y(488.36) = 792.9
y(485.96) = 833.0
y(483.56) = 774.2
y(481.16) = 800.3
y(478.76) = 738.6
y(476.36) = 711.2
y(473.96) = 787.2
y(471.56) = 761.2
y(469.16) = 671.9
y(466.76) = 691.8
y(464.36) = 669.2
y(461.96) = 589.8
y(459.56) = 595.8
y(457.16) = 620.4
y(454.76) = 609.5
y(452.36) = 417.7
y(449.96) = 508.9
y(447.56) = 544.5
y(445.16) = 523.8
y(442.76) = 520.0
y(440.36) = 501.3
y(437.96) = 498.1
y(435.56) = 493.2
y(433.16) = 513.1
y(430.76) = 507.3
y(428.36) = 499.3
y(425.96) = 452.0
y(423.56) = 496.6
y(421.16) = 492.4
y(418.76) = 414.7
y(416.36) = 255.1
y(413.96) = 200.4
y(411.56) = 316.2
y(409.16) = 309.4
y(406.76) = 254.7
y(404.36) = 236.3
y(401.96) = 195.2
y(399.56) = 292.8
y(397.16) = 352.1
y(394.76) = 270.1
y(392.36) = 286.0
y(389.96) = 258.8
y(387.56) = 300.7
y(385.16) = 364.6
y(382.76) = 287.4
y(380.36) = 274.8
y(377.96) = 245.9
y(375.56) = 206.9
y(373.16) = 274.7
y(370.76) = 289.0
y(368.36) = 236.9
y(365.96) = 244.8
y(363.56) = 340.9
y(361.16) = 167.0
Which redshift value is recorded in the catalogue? 0.050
